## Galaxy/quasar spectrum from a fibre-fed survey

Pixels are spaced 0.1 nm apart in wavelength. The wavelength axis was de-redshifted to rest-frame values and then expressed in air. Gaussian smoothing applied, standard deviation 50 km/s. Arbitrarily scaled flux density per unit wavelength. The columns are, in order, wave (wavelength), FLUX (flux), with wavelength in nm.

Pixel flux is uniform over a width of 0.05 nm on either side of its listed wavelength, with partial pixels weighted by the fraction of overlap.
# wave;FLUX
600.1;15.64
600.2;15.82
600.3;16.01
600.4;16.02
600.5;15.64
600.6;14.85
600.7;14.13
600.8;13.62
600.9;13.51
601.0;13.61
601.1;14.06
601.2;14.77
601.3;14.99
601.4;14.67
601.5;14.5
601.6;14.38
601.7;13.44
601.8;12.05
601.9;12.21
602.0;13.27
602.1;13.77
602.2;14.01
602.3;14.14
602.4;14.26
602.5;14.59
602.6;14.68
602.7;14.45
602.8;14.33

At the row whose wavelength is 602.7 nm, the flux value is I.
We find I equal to 14.45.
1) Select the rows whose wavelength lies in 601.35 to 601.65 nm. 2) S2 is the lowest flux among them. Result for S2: 14.38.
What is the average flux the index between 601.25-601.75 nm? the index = 14.4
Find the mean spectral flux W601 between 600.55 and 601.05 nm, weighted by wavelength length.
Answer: 13.9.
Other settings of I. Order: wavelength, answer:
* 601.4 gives 14.67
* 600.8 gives 13.62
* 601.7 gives 13.44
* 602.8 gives 14.33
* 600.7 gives 14.13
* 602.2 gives 14.01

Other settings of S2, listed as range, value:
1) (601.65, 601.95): 12.05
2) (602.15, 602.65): 14.01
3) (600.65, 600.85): 13.62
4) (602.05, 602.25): 13.77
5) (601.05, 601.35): 14.06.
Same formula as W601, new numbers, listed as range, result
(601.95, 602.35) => 13.8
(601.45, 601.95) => 13.3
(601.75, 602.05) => 12.5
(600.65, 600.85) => 13.9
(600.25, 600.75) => 15.3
